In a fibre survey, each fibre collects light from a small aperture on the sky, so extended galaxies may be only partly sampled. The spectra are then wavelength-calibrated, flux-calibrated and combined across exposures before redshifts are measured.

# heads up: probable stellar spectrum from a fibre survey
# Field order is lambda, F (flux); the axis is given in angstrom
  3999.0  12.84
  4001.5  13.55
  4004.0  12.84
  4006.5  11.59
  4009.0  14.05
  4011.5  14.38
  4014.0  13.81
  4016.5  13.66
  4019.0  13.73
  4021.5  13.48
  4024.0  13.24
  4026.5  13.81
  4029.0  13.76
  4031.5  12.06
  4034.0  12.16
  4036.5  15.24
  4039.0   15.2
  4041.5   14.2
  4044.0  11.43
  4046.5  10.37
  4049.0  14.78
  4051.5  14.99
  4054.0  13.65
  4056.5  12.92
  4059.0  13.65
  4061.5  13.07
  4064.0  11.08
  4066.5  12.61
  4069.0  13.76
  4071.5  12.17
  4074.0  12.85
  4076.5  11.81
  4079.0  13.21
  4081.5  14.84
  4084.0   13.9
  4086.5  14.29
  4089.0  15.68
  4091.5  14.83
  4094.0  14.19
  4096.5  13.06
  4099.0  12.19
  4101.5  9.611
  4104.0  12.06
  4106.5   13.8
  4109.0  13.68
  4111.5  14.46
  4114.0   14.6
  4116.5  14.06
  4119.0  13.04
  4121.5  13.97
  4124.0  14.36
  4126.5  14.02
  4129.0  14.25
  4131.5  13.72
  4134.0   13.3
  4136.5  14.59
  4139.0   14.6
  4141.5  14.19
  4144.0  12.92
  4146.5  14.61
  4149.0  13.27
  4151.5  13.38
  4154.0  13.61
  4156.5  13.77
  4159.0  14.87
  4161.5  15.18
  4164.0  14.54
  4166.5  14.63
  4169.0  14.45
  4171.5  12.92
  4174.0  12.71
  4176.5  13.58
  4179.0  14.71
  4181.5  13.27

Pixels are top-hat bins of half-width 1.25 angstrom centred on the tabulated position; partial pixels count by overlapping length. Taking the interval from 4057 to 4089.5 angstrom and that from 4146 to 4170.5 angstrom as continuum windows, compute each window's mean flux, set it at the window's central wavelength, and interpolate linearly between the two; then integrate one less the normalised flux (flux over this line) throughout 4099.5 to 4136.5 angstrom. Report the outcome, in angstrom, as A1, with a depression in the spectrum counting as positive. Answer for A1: 0.7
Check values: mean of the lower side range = 13.2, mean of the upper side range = 14.2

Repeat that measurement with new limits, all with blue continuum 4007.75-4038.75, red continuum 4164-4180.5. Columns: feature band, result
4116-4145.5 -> -0.2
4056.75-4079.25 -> 1.7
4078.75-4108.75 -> 0.6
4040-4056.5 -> 0.6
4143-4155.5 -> 0.2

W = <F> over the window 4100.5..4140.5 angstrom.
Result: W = 13.7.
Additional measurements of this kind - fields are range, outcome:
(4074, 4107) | 13.3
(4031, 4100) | 13.4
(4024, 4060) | 13.4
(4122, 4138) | 14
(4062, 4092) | 13.4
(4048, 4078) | 13.1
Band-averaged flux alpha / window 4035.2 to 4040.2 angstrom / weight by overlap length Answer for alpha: 15.2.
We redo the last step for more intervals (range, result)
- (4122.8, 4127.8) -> 14.2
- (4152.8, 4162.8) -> 14.4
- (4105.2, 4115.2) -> 14.1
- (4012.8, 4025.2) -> 13.6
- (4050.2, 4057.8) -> 13.9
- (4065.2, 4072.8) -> 12.8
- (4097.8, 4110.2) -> 12.3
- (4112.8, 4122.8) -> 13.9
